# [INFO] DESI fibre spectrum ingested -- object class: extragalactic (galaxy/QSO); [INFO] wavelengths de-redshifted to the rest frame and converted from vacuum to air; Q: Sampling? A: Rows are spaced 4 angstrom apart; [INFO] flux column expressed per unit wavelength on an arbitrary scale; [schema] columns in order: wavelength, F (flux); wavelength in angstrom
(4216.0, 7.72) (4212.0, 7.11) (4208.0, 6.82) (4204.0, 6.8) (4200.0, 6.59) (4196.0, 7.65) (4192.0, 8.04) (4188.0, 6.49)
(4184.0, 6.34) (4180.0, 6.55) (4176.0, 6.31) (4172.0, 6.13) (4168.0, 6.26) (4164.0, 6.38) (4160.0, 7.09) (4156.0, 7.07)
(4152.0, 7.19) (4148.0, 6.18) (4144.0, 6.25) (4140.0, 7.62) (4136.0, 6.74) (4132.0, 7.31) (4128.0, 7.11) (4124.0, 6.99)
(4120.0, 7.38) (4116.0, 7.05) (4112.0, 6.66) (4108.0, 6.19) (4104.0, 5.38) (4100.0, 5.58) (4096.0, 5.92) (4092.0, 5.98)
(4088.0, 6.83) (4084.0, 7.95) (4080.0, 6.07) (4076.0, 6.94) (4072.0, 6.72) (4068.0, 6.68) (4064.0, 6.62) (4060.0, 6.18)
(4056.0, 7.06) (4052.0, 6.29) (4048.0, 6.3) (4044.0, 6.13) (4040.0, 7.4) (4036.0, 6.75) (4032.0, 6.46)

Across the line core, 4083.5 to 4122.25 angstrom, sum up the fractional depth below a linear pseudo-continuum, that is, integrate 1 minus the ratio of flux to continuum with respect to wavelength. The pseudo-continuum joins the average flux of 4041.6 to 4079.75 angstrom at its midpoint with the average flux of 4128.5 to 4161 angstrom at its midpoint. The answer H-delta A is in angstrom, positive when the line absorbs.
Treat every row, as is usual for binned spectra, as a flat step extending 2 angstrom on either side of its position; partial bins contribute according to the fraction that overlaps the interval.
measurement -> 1.71 angstrom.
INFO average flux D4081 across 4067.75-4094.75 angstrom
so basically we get 6.72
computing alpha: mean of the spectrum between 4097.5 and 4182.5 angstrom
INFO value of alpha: 6.63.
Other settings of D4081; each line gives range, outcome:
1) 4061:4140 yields 6.66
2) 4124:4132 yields 7.13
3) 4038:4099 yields 6.59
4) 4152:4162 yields 7.1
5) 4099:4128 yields 6.54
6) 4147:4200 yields 6.75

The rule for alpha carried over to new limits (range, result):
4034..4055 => 6.6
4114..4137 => 7.11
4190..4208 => 7.22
